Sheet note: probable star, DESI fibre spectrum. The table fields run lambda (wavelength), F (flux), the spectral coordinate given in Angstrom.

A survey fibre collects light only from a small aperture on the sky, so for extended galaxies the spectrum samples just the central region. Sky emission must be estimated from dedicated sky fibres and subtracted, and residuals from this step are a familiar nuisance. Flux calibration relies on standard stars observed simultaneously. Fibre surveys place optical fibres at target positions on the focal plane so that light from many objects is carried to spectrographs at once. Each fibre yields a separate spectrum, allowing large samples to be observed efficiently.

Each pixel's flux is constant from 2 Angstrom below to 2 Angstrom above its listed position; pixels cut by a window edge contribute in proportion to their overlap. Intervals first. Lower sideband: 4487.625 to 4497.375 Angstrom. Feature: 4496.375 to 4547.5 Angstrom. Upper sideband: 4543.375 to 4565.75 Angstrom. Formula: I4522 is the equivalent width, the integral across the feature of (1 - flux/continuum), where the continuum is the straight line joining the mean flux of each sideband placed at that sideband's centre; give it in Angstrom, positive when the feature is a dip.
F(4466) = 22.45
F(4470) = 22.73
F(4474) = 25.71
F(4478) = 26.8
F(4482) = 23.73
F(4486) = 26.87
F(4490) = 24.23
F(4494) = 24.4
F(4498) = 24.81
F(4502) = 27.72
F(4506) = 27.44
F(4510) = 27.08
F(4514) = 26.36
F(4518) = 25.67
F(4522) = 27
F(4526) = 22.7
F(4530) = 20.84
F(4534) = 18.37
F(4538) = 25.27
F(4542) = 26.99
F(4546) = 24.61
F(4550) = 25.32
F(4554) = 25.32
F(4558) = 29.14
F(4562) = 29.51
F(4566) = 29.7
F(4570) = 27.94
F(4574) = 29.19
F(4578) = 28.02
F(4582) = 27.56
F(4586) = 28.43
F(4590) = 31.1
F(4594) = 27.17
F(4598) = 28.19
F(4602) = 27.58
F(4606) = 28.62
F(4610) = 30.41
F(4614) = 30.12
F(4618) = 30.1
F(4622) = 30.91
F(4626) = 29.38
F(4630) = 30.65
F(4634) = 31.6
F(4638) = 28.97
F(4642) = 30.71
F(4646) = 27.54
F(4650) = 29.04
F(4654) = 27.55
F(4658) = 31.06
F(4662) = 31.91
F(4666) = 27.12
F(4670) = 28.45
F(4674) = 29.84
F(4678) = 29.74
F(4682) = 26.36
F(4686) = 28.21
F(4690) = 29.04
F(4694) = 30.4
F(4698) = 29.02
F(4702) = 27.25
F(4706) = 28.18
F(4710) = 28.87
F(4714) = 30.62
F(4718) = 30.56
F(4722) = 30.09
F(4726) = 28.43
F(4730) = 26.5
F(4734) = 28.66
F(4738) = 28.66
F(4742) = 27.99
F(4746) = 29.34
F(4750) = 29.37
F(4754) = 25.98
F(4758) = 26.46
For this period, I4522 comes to 1.3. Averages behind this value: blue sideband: 24.5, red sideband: 27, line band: 25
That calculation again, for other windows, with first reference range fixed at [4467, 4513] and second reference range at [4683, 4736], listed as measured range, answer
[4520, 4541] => 2.50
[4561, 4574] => -1.13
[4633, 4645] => -0.99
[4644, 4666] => -0.92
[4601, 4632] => -2.64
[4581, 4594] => -0.89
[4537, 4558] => 0.44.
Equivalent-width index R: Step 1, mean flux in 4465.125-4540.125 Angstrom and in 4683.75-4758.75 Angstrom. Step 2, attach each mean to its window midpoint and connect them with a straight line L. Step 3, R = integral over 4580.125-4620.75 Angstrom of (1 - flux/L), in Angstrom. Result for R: -3.8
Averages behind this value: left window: 24.8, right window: 28.6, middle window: 29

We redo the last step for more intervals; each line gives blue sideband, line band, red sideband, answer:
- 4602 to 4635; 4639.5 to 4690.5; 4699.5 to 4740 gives 0.8 Angstrom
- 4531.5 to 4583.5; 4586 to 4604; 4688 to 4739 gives -0.9 Angstrom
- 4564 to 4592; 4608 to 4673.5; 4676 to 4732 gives -2.0 Angstrom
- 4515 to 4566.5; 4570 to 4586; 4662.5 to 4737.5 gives -1.3 Angstrom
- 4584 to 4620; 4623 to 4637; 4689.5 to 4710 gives -0.7 Angstrom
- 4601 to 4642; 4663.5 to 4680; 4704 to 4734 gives 0.3 Angstrom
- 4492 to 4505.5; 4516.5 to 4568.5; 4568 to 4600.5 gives 3.4 Angstrom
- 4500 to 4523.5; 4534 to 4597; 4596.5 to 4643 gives 2.1 Angstrom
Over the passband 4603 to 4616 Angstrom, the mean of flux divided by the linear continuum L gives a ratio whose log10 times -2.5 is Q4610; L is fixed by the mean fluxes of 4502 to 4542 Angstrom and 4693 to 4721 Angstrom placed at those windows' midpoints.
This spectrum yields -0.10 mag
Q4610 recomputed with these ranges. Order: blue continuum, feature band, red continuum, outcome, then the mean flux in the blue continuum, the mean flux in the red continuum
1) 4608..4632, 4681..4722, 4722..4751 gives 0.00 mag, 30.3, 28.5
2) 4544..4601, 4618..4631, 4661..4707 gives -0.07 mag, 27.9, 28.7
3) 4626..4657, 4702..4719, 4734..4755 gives -0.02 mag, 29.5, 28.4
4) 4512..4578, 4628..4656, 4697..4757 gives -0.08 mag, 25.9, 28.6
